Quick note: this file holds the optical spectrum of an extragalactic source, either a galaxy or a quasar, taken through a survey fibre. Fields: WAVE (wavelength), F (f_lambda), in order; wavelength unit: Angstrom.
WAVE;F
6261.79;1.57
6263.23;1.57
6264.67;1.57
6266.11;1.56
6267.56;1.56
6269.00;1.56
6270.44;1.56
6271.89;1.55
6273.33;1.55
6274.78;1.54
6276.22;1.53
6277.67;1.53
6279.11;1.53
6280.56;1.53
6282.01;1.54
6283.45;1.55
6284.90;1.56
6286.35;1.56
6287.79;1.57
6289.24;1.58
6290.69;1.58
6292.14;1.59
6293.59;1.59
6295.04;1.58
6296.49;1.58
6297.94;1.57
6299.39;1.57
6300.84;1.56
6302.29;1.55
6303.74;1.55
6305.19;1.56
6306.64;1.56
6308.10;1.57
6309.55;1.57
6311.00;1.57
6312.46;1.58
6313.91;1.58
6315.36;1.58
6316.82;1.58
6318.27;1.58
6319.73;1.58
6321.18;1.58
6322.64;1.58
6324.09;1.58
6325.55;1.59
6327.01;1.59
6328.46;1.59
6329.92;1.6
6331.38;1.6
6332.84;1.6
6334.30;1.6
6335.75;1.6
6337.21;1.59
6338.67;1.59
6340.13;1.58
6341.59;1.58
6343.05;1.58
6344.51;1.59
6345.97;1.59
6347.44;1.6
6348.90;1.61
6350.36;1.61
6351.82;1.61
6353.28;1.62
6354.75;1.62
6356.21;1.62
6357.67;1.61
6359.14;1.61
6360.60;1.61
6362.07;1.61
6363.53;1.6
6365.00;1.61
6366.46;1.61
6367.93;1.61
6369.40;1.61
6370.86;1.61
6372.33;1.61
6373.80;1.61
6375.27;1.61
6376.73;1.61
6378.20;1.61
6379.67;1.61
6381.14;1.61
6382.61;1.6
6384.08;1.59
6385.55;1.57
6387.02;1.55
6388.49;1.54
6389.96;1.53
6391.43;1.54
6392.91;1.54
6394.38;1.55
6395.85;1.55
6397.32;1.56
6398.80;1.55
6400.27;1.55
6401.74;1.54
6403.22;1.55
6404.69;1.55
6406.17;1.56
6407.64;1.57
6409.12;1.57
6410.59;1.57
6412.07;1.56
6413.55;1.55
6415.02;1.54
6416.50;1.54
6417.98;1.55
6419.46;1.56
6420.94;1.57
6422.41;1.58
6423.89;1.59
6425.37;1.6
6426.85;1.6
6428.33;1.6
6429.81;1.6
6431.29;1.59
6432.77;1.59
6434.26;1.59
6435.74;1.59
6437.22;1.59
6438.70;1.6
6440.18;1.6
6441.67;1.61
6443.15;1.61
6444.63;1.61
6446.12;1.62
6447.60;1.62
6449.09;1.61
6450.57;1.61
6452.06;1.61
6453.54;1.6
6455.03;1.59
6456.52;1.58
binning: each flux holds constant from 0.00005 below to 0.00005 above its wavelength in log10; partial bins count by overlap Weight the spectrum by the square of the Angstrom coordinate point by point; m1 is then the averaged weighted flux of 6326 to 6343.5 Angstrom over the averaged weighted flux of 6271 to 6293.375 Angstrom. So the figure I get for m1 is 1.04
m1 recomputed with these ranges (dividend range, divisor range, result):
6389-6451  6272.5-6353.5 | 1.03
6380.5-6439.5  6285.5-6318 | 1.03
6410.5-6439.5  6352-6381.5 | 1.00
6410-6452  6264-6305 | 1.07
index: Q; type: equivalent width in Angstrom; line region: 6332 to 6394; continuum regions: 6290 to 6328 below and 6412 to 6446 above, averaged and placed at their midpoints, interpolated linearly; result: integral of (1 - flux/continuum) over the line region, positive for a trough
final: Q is -0.6 Angstrom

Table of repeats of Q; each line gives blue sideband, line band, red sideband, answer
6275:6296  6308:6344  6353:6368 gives 0.0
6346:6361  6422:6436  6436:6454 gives 0.1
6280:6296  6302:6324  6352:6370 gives 0.1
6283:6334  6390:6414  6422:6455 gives 0.6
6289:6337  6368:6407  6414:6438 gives 0.1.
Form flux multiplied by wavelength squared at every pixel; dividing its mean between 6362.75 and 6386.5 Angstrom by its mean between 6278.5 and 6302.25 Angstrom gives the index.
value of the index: 1.05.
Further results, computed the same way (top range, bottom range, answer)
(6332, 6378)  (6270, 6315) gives 1.05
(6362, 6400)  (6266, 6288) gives 1.06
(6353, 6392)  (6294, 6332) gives 1.03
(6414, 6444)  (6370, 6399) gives 1.02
